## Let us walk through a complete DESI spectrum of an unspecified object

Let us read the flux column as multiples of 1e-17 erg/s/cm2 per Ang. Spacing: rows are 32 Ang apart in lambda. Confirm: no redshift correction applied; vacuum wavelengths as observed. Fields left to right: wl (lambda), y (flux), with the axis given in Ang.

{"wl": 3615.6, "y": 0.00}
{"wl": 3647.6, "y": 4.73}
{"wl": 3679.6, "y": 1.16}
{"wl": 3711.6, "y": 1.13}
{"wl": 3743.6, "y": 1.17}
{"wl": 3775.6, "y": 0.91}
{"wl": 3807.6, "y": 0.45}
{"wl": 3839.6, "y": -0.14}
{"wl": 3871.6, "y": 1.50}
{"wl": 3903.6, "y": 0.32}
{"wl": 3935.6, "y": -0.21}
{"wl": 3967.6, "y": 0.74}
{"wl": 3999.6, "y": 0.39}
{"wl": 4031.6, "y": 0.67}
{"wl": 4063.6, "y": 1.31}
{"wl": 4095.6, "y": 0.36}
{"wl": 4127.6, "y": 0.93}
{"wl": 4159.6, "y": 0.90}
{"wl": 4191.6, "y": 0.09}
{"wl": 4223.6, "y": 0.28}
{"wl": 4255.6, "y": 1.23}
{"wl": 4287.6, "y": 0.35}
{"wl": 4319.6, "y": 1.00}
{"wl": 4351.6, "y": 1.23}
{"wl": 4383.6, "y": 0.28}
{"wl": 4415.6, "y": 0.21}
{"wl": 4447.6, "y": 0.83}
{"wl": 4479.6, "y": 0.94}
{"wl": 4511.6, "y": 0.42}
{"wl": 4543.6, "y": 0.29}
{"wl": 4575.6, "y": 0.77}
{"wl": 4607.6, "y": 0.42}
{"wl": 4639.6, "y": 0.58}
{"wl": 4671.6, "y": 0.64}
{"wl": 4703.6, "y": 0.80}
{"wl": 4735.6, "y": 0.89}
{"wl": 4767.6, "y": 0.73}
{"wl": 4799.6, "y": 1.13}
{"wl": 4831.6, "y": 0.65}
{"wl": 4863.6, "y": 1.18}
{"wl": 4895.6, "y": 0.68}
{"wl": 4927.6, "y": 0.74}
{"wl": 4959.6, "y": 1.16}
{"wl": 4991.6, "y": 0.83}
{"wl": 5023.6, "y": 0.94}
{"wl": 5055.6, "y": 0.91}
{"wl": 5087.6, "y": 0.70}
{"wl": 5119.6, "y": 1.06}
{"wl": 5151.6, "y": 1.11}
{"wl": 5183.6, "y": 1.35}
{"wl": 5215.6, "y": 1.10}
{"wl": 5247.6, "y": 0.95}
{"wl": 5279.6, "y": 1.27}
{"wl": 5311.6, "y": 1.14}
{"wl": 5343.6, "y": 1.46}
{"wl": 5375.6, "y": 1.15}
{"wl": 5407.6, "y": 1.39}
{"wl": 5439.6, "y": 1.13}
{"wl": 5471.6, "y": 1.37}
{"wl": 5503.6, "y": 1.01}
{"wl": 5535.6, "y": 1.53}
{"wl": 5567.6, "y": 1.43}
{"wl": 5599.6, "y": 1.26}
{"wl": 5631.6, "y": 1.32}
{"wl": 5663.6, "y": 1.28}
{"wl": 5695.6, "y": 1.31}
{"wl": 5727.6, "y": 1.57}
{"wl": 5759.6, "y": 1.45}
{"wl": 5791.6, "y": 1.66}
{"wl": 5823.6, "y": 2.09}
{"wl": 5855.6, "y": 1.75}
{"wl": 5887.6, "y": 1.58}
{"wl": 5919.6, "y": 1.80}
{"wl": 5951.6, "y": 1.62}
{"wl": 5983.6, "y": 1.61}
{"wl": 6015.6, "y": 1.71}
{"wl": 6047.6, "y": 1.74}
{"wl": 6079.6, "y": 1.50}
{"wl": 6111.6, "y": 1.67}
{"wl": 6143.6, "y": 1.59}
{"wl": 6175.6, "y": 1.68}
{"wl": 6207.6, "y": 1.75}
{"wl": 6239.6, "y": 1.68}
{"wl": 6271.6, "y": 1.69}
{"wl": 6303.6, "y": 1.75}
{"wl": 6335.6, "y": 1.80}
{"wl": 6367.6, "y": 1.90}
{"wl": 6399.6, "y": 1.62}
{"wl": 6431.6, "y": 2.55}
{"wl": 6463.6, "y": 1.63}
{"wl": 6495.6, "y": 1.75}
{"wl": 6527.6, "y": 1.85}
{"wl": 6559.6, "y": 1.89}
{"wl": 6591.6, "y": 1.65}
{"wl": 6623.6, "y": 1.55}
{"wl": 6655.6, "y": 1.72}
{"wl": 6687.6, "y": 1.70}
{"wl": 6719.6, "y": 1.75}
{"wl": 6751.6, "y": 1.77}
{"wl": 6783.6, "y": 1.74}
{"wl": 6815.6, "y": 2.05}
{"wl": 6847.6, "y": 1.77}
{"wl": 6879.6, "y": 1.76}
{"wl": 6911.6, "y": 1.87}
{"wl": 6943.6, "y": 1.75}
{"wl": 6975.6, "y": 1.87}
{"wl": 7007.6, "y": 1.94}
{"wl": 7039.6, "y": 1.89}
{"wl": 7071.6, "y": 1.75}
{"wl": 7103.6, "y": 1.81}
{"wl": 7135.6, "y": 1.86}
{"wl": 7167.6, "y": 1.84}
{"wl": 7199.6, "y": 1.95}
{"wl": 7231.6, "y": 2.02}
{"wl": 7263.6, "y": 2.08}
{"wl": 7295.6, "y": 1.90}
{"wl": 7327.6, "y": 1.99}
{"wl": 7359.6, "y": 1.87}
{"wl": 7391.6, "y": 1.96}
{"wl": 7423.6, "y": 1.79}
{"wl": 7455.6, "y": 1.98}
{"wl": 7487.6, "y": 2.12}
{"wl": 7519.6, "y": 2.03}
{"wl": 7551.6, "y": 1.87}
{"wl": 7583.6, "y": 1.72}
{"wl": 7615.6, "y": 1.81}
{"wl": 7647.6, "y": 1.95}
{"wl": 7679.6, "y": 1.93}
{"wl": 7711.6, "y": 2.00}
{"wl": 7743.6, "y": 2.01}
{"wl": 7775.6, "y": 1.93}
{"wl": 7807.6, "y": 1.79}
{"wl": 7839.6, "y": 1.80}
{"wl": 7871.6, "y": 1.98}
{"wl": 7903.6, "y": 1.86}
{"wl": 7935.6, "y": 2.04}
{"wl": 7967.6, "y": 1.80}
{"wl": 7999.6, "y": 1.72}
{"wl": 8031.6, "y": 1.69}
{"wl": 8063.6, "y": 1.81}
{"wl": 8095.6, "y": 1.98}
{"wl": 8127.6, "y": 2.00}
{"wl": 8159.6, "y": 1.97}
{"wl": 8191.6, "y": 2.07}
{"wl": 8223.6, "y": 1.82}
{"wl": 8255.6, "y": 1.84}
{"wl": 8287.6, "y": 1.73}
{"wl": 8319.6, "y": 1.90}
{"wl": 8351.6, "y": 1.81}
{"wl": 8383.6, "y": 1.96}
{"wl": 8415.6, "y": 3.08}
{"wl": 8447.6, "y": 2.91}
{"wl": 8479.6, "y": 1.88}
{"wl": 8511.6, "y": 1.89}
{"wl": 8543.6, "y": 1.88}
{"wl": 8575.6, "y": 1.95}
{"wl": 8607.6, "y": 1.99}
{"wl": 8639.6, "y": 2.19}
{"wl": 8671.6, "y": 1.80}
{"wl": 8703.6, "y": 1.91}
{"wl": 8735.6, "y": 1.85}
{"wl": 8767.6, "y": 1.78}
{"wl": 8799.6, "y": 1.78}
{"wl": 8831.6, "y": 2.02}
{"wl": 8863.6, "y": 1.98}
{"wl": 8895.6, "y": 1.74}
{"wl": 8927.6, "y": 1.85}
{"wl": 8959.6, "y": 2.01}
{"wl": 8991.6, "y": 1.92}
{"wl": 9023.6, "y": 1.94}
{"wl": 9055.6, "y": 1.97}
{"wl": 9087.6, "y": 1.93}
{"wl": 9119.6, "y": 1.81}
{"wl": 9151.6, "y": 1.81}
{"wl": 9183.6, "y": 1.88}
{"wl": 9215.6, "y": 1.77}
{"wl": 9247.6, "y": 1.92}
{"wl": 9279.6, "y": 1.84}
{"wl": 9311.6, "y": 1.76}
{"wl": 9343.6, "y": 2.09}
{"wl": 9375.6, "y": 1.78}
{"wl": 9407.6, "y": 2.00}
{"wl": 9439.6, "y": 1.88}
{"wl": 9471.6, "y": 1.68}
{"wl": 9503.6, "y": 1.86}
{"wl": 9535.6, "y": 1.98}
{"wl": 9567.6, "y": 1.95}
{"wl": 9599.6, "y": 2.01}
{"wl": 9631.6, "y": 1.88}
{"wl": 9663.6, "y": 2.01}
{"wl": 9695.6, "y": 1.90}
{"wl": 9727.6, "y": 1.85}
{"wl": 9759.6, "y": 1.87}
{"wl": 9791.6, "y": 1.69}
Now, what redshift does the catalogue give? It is 0.28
